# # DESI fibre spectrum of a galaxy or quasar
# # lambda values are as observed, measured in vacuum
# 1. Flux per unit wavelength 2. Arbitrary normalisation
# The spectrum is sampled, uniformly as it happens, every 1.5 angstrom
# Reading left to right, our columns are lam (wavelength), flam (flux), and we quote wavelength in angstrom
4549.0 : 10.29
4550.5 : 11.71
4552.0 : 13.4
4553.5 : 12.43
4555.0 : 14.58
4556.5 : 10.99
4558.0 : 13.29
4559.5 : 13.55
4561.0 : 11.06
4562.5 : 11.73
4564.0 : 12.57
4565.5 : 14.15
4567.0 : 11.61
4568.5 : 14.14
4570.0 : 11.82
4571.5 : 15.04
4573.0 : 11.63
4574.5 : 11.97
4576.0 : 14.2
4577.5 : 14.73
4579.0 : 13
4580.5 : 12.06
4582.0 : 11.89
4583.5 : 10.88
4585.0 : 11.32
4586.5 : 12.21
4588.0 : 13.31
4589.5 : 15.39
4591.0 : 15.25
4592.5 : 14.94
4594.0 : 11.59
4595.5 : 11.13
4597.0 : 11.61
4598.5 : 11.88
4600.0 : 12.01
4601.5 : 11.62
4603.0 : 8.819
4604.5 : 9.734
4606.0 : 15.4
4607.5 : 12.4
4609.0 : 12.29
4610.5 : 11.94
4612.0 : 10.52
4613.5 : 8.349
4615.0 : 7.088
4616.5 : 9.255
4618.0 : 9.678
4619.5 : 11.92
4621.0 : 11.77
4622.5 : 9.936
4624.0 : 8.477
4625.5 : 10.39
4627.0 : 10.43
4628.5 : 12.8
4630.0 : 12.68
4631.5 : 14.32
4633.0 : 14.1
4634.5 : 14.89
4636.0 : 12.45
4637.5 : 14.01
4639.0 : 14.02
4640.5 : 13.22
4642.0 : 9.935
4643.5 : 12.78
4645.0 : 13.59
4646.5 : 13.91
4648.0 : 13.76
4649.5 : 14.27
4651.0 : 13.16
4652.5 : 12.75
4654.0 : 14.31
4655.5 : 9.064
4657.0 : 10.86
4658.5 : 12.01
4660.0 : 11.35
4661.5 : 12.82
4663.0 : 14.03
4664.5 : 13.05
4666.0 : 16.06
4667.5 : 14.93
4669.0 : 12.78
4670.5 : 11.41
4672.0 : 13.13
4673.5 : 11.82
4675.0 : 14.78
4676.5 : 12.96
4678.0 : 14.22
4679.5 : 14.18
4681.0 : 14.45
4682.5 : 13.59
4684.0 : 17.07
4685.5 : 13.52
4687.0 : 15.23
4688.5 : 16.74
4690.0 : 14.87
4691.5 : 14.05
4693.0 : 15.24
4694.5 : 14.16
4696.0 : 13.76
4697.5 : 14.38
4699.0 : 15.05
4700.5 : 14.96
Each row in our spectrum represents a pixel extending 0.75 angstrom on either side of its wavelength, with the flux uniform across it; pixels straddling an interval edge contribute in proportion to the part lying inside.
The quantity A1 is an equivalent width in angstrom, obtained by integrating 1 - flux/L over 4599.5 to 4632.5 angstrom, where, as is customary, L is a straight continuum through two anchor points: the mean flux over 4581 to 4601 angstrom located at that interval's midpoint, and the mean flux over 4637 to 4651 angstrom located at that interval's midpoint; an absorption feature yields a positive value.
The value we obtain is 4.8 angstrom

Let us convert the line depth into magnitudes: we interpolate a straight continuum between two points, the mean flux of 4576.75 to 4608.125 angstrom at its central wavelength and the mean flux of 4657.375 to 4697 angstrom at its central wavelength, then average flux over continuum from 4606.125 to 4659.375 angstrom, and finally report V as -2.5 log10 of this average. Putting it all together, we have 0.10 mag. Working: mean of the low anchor 12.4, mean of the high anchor 13.9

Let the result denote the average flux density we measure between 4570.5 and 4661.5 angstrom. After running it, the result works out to 12.2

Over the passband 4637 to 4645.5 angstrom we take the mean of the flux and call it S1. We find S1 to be 12.9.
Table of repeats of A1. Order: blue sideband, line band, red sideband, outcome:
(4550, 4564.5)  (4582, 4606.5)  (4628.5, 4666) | 0.9 angstrom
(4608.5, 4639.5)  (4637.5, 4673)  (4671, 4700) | -0.1 angstrom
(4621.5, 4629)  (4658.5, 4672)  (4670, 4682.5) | -0.5 angstrom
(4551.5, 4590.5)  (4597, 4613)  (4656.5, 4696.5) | 1.9 angstrom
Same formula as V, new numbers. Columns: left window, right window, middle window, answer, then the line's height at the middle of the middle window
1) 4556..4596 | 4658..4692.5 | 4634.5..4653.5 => 0.03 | 13.6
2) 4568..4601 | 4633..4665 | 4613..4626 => 0.31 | 12.9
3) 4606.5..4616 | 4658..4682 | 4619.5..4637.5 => -0.07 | 11.4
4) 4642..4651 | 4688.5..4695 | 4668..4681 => 0.08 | 14.3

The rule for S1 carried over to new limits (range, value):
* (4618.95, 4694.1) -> 13.2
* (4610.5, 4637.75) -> 11.2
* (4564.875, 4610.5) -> 12.6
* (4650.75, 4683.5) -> 13.1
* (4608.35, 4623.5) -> 10.2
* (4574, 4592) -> 13.1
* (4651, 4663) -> 12.1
